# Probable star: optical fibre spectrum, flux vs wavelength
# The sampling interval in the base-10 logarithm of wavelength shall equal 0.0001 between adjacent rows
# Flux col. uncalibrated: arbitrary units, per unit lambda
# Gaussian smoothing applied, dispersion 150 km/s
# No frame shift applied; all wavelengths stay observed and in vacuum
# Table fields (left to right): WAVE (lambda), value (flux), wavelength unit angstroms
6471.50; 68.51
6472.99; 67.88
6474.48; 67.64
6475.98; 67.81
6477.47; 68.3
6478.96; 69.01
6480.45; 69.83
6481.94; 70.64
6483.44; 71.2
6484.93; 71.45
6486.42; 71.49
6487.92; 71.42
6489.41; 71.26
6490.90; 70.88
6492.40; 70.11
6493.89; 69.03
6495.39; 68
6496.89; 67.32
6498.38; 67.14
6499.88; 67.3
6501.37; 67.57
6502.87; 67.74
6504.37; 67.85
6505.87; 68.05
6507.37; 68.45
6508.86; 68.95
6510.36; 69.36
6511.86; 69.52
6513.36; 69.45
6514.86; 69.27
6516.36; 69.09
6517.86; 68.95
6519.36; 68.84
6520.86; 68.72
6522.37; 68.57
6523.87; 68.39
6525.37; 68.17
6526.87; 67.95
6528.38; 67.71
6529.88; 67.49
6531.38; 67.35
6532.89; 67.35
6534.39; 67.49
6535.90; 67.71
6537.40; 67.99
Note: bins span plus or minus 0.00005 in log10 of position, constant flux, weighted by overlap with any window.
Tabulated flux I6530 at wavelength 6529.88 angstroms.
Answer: 67.49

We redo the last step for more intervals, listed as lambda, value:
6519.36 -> 68.84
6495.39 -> 68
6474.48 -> 67.64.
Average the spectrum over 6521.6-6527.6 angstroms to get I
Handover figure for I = 68.3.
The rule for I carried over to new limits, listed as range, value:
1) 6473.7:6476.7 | 67.5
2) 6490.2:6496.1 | 69.4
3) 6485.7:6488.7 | 71.4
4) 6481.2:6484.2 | 70.8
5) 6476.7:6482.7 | 69.4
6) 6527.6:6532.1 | 67.5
